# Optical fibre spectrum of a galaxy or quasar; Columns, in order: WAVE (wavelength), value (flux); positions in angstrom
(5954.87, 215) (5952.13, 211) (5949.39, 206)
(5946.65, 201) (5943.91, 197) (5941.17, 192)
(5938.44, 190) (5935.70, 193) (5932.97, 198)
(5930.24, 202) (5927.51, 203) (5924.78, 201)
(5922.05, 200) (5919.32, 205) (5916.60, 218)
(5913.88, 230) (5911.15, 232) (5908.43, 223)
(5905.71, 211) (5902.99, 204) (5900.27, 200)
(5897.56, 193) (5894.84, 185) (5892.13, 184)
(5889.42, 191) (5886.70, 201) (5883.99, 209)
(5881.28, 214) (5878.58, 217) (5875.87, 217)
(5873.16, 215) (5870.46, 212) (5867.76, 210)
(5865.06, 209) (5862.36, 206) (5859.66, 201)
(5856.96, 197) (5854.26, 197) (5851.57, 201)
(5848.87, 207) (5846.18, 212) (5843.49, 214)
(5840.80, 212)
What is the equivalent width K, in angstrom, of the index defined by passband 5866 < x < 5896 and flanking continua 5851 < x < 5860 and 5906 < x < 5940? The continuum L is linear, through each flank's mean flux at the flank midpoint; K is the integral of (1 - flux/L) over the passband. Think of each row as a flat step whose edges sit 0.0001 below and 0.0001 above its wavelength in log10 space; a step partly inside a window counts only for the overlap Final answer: -0.5 angstrom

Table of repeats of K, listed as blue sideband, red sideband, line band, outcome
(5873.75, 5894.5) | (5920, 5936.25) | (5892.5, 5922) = -1.0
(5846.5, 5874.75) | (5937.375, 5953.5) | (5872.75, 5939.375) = -0.9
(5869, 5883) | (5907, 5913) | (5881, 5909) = 2.7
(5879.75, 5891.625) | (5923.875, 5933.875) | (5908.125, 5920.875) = -1.2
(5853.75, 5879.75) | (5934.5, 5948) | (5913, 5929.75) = -0.9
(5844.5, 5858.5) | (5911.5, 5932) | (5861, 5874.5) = -0.4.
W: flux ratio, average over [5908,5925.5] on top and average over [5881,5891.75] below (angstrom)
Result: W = 1.07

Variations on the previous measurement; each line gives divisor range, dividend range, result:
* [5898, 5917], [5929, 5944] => 0.90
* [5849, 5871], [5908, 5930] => 1.04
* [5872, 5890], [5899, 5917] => 1.03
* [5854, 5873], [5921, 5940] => 0.96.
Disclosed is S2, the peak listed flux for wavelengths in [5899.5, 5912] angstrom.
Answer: 232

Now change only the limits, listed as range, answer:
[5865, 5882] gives 217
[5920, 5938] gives 203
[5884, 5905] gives 204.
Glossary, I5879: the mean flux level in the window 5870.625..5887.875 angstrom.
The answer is 212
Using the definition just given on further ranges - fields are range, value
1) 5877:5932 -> 206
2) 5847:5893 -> 205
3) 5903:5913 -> 220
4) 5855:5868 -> 204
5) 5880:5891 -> 203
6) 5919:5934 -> 201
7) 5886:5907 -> 196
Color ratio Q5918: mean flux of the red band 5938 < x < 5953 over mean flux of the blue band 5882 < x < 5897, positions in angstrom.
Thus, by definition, 1.0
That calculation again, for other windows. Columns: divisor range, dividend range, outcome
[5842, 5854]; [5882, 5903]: 0.94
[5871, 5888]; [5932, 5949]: 0.92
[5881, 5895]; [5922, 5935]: 1.02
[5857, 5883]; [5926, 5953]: 0.95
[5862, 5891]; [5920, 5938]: 0.95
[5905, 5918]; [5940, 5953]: 0.90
